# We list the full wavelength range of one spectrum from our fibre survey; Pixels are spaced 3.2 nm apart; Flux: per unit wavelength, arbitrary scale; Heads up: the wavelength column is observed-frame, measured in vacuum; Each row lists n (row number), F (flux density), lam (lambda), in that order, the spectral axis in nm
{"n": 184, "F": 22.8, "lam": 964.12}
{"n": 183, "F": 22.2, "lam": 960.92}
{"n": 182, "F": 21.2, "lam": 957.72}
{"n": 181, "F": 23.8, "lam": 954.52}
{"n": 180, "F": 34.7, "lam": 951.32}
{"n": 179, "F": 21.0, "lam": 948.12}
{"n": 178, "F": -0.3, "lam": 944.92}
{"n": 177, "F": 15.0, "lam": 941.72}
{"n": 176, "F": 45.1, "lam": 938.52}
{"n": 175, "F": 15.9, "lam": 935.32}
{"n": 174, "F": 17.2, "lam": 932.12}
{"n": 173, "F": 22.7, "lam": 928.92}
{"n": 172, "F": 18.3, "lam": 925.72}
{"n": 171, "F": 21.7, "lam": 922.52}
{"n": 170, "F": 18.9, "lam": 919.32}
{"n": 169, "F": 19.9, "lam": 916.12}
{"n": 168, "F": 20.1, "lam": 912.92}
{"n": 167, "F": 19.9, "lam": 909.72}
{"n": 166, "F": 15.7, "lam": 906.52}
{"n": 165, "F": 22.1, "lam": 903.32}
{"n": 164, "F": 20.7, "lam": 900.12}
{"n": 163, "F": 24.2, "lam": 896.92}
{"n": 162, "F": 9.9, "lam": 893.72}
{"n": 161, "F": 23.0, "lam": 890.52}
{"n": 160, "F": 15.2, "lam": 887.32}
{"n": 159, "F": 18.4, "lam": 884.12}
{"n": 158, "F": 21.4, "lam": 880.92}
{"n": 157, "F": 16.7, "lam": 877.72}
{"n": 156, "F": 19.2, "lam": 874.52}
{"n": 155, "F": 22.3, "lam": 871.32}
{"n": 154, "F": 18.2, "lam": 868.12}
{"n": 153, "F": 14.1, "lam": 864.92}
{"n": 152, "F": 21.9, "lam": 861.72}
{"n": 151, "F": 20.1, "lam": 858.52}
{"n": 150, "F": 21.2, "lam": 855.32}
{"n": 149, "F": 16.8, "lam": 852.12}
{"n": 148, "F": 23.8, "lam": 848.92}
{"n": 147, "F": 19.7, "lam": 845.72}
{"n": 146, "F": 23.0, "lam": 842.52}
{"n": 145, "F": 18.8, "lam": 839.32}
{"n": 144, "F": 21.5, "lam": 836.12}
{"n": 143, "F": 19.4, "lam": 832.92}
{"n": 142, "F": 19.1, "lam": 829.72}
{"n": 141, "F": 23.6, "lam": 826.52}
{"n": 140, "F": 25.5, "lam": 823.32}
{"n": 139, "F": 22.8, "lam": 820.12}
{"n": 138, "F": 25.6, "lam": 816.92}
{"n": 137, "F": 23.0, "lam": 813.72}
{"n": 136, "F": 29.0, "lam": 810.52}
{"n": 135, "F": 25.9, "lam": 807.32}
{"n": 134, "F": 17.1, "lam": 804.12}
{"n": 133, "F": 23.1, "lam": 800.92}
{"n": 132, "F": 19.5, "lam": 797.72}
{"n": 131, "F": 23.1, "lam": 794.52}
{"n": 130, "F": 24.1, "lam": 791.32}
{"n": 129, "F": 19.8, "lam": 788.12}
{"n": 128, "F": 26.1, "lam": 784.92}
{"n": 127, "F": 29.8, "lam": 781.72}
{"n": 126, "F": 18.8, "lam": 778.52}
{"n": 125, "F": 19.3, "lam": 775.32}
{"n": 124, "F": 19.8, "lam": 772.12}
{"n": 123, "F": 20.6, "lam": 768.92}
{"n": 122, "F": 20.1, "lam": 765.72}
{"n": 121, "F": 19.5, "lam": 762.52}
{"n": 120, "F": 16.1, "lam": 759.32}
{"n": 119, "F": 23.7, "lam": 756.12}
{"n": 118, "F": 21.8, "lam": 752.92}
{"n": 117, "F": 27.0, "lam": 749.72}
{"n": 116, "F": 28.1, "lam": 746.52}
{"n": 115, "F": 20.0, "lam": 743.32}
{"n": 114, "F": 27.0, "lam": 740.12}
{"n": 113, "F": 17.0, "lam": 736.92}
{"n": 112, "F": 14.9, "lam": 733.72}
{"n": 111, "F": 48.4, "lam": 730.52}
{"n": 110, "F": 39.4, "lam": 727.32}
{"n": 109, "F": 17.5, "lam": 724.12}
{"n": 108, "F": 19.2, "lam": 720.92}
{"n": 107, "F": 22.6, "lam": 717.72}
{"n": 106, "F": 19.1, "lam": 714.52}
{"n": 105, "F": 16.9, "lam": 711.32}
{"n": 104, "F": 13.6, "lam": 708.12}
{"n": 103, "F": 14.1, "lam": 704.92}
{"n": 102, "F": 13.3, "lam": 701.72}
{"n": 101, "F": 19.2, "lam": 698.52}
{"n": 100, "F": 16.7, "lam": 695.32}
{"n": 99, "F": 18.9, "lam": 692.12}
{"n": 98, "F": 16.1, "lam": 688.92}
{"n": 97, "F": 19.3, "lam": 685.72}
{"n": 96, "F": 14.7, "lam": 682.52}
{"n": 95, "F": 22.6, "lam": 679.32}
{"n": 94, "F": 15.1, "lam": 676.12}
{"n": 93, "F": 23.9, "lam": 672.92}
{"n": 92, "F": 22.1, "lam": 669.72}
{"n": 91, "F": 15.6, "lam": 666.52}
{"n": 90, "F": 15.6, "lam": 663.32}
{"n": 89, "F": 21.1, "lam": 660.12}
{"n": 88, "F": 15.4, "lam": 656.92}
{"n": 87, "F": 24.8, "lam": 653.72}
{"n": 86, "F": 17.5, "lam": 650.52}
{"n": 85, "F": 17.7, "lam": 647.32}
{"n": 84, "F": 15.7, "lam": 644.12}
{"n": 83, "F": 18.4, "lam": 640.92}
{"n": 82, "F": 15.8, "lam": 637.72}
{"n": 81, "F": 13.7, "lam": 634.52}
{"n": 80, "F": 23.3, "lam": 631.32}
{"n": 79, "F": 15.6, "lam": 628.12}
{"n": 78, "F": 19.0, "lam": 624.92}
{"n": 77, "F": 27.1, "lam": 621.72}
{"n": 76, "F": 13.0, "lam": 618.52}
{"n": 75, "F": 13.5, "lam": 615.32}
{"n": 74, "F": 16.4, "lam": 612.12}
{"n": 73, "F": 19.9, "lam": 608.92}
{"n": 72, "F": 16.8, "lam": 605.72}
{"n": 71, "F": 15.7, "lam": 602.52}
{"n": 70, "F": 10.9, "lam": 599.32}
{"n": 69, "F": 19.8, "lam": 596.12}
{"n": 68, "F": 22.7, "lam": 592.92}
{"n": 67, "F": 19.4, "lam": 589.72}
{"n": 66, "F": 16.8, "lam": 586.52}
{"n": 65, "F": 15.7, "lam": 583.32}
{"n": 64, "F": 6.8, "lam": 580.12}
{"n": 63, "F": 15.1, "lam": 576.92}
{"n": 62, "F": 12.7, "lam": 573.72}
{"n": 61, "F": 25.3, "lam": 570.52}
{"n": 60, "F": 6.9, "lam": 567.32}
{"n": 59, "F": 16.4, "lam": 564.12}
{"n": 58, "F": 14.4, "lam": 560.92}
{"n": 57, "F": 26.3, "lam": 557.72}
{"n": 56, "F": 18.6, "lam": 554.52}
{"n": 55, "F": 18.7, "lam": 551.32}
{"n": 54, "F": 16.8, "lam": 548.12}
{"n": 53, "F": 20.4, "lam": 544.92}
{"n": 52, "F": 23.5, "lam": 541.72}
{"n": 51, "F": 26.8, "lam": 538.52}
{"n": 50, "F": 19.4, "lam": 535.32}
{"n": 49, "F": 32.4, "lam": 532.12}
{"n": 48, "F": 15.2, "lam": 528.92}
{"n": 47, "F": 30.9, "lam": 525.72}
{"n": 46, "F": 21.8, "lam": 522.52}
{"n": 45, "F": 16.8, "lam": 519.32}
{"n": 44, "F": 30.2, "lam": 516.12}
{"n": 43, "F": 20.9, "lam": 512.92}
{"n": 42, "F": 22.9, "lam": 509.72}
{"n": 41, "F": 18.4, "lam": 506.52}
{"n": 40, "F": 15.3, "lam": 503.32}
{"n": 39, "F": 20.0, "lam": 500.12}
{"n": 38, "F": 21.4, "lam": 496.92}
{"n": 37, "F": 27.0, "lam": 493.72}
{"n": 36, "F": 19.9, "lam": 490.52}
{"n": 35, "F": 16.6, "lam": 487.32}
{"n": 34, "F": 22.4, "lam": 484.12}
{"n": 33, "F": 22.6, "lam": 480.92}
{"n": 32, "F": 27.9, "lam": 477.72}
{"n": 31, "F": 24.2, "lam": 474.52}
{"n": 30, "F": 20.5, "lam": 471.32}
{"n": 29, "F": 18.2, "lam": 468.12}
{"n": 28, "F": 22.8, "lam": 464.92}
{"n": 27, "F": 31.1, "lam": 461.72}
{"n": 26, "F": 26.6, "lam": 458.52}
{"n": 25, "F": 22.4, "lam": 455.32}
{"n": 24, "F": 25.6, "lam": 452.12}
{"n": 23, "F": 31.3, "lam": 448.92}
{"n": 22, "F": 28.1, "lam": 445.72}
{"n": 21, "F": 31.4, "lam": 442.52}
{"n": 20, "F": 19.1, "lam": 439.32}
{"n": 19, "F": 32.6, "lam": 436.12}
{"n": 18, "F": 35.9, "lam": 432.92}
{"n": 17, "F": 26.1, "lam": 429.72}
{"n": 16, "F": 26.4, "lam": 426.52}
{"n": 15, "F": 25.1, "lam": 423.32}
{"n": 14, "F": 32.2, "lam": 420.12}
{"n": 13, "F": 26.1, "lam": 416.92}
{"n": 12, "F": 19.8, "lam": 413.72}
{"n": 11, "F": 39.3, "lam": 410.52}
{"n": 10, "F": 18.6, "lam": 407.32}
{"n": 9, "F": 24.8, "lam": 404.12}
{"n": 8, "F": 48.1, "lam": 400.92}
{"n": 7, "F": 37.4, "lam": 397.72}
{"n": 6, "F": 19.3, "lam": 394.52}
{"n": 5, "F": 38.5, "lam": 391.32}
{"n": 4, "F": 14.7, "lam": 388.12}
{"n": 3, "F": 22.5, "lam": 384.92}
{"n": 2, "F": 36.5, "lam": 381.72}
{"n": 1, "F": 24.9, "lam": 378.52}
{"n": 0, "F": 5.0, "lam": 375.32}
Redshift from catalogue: 0.95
